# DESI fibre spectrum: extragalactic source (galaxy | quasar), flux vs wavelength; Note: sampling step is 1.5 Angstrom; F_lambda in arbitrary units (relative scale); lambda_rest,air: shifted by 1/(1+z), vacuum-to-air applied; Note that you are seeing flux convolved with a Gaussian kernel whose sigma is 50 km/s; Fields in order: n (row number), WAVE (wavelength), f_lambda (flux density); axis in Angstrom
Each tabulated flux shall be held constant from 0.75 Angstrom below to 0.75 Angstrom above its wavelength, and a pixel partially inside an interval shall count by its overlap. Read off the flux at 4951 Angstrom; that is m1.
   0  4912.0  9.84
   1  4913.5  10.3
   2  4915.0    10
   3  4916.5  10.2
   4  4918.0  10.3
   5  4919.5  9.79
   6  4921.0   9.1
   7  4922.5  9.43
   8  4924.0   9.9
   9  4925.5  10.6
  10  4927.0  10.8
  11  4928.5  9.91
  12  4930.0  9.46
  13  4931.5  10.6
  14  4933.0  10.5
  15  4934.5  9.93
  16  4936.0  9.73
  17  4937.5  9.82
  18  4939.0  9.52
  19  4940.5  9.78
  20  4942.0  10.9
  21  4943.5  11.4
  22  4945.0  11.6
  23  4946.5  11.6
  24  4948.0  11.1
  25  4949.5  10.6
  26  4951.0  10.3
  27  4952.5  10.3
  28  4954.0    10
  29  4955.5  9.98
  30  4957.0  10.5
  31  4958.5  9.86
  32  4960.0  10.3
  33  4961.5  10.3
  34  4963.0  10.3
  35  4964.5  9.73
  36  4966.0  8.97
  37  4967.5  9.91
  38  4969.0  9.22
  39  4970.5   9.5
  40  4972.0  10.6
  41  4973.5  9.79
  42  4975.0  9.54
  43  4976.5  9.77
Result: 10.3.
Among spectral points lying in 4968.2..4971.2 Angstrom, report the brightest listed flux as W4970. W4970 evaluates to 9.5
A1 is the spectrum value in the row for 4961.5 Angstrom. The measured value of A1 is 10.3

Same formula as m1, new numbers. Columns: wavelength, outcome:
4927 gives 10.8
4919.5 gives 9.79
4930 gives 9.46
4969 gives 9.22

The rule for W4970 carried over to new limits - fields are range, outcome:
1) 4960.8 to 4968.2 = 10.3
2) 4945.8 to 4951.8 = 11.6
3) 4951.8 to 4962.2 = 10.5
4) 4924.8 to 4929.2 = 10.8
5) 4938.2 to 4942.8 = 10.9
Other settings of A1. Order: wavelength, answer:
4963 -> 10.3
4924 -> 9.9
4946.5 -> 11.6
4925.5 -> 10.6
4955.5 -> 9.98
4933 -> 10.5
